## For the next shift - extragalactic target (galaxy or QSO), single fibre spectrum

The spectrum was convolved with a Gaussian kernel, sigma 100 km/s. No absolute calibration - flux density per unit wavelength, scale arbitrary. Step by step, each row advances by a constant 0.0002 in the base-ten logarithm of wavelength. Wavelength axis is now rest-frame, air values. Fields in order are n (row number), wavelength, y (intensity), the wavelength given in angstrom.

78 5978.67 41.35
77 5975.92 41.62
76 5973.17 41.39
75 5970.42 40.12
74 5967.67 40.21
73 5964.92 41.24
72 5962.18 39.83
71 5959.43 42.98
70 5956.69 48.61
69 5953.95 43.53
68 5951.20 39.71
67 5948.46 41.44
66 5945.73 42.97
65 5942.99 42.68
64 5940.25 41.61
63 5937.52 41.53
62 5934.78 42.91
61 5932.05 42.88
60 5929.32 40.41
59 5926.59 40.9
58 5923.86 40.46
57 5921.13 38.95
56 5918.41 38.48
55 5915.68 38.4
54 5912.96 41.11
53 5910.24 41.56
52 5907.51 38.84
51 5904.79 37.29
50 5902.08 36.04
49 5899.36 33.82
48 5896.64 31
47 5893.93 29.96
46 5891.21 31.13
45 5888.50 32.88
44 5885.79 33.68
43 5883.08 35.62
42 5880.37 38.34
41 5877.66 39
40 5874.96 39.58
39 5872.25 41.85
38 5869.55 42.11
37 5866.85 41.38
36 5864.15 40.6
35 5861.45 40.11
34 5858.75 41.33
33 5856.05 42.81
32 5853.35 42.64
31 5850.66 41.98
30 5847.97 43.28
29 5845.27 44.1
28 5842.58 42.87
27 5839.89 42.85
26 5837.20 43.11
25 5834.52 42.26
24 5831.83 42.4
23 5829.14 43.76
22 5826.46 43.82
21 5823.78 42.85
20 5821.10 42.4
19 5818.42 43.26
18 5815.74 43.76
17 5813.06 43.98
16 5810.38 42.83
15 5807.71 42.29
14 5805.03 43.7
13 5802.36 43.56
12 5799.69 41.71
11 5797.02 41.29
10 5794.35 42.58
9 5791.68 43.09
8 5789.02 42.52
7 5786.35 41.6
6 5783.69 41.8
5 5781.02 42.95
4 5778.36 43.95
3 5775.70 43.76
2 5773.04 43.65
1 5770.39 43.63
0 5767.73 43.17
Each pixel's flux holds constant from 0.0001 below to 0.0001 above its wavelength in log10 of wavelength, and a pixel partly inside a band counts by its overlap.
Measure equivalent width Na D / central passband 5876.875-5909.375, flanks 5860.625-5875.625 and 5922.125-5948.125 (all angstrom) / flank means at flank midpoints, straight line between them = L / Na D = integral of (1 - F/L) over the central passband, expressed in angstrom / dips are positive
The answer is 5.10 angstrom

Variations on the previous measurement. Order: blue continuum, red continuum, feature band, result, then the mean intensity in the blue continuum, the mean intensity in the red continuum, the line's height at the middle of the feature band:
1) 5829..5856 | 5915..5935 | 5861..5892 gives 2.8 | 42.9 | 40.4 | 41.8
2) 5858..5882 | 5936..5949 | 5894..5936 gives 2.9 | 40.4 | 42.1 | 41.5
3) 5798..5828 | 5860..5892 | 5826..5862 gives -1.8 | 43.1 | 38.2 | 40.7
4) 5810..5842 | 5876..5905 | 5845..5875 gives -2.6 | 43.1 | 34.4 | 38.5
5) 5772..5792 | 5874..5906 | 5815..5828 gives -1.1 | 42.9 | 34.8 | 39.9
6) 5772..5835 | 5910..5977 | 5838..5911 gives 5.9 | 42.9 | 41.4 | 42.2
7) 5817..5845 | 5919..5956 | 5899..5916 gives 1.5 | 43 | 41.6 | 42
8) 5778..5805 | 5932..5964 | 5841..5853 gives -0.1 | 42.5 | 42.5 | 42.5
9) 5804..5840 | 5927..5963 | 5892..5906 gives 3.0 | 43.1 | 42.4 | 42.7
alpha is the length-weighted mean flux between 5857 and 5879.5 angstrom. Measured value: 40.7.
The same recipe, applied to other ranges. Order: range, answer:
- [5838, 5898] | 39.1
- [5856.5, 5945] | 38.7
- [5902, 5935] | 39.9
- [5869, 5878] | 40.7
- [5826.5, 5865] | 42.5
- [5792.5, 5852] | 42.9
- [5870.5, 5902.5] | 35.3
